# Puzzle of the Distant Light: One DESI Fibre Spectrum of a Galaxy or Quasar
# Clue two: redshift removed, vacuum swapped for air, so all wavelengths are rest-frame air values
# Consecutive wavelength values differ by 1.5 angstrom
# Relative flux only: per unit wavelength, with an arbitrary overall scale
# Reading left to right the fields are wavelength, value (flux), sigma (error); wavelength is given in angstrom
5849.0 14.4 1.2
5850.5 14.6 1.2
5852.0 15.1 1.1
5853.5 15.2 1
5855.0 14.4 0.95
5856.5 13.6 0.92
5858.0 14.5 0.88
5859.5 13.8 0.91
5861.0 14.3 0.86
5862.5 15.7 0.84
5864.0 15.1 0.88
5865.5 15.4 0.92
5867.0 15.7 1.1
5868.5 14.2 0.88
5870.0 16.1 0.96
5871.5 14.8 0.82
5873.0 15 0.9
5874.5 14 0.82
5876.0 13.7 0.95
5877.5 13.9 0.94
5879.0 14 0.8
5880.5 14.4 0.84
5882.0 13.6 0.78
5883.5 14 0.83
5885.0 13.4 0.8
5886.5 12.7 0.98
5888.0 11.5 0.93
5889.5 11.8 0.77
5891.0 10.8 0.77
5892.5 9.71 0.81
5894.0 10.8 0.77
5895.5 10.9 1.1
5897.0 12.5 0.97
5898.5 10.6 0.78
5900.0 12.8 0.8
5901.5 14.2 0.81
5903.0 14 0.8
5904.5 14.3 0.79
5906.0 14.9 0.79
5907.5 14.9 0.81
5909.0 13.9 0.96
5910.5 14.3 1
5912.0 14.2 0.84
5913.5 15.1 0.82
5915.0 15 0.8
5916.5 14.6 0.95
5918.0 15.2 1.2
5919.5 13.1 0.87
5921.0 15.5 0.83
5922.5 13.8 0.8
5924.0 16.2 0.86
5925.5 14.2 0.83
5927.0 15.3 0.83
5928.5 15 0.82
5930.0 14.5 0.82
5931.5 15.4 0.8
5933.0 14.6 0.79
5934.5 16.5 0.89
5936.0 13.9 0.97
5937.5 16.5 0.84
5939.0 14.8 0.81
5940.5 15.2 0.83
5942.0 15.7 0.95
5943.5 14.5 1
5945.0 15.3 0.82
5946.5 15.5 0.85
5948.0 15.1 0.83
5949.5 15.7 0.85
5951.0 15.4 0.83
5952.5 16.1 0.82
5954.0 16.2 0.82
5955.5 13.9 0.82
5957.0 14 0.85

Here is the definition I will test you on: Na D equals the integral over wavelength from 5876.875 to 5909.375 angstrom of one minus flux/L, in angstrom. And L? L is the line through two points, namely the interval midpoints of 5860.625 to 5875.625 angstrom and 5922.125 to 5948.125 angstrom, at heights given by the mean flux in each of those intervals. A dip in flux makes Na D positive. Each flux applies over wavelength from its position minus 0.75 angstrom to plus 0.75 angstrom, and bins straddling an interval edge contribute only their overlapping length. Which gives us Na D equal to 4.7 angstrom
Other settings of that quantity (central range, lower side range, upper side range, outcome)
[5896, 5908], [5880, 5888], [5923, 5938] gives 0.55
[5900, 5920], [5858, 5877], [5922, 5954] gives 0.88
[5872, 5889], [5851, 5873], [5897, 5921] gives 1.06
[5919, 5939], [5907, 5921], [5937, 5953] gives -0.03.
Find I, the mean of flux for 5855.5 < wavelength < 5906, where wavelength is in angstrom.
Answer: 13.5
